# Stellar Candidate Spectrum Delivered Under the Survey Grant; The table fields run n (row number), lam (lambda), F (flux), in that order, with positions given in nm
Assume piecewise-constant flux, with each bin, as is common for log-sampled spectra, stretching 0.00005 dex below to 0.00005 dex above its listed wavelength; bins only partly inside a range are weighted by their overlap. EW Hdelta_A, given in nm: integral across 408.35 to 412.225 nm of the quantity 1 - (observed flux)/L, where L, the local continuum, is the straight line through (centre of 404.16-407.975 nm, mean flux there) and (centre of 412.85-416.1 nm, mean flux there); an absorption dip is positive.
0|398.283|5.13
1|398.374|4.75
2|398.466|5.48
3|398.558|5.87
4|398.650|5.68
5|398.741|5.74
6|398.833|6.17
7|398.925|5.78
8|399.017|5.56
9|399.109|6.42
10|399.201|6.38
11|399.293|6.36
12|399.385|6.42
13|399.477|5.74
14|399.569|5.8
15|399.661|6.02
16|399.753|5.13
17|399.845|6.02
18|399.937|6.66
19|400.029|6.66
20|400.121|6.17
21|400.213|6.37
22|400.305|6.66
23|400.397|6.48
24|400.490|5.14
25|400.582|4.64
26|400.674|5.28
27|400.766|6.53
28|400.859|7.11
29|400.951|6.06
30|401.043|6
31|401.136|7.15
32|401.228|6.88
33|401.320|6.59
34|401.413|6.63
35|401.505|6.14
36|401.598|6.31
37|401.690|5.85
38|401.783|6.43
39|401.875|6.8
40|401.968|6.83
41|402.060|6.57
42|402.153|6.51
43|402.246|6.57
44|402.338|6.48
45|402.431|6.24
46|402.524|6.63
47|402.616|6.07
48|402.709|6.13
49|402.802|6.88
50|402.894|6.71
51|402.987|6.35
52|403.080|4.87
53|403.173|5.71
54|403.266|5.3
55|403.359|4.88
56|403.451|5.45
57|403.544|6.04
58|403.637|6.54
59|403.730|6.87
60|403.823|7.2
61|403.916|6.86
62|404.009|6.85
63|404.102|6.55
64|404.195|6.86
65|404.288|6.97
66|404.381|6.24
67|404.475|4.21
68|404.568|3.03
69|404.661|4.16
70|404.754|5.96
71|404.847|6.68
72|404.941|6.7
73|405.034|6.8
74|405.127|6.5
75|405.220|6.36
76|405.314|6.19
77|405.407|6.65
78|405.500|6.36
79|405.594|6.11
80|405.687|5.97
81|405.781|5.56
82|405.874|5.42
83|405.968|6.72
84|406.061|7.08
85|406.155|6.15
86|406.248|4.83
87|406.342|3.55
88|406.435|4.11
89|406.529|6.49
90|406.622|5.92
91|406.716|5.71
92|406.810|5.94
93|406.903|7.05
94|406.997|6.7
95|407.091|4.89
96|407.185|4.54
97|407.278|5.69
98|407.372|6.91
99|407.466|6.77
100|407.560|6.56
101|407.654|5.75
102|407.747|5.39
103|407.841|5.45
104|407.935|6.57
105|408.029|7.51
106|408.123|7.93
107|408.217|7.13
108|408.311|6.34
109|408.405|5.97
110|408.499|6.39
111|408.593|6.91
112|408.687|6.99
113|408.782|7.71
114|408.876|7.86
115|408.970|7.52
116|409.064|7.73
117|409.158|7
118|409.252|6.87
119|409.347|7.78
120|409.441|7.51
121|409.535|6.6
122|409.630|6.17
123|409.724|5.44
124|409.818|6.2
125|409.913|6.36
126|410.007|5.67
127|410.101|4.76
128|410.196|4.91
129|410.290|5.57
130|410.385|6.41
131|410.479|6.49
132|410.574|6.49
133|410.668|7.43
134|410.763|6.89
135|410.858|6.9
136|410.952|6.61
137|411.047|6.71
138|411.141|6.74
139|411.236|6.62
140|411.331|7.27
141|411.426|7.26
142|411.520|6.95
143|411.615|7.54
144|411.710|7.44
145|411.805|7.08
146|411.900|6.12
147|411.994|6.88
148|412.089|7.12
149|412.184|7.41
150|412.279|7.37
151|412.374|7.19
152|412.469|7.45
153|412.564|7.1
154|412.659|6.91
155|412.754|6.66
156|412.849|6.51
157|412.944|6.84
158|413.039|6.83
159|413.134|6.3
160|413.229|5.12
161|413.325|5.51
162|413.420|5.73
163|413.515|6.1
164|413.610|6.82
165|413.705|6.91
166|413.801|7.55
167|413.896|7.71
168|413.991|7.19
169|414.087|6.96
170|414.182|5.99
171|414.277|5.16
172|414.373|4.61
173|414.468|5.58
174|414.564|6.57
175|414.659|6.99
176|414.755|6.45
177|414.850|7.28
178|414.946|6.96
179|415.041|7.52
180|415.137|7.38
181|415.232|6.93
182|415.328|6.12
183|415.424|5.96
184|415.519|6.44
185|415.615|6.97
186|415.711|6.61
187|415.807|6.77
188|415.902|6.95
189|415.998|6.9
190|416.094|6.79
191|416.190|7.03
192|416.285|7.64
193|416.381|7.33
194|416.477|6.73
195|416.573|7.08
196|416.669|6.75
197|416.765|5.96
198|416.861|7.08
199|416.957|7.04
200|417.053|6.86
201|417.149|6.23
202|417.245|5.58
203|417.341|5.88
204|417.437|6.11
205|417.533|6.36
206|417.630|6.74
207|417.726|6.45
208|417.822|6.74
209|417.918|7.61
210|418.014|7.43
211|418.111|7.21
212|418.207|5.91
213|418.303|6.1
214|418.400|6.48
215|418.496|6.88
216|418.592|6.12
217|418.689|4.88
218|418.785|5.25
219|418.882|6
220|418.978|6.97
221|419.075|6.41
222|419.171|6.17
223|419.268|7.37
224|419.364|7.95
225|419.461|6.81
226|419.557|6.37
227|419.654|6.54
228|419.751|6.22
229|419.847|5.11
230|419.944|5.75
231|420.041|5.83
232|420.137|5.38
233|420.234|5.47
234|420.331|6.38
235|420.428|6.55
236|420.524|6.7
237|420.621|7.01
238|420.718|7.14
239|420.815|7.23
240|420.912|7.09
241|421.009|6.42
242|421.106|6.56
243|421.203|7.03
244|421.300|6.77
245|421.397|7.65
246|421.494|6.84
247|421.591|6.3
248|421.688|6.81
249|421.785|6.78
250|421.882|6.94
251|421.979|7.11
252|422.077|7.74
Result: -0.326 nm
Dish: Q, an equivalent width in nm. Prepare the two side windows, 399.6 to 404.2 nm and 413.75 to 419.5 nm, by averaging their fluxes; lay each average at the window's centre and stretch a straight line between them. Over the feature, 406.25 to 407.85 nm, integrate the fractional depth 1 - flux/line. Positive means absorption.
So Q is 0.170 nm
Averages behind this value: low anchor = 6.27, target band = 5.71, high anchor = 6.62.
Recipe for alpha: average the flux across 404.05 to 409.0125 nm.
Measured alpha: 6.16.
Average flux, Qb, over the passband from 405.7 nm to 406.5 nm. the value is 5.47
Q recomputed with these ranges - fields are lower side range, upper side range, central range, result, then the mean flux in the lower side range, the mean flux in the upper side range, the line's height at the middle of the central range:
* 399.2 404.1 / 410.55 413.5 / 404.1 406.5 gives 0.23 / 6.25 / 6.8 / 6.44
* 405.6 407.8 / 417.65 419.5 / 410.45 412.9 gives -0.33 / 5.82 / 6.57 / 6.13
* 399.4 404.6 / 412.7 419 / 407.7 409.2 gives -0.13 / 6.18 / 6.55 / 6.35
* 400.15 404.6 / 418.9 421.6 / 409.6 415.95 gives -0.17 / 6.21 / 6.57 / 6.42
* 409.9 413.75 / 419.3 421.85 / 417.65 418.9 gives 0.03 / 6.61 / 6.57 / 6.58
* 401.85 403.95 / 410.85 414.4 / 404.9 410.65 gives 0.18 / 6.27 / 6.73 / 6.5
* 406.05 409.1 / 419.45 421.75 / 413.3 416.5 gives -0.13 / 6.29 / 6.5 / 6.41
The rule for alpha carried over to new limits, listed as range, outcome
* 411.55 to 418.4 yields 6.69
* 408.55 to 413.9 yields 6.74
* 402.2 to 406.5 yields 6.01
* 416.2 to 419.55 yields 6.59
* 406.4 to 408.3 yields 6.17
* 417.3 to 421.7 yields 6.5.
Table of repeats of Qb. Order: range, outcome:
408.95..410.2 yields 6.5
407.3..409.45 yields 6.87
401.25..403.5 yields 6.21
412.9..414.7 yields 6.34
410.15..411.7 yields 6.69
